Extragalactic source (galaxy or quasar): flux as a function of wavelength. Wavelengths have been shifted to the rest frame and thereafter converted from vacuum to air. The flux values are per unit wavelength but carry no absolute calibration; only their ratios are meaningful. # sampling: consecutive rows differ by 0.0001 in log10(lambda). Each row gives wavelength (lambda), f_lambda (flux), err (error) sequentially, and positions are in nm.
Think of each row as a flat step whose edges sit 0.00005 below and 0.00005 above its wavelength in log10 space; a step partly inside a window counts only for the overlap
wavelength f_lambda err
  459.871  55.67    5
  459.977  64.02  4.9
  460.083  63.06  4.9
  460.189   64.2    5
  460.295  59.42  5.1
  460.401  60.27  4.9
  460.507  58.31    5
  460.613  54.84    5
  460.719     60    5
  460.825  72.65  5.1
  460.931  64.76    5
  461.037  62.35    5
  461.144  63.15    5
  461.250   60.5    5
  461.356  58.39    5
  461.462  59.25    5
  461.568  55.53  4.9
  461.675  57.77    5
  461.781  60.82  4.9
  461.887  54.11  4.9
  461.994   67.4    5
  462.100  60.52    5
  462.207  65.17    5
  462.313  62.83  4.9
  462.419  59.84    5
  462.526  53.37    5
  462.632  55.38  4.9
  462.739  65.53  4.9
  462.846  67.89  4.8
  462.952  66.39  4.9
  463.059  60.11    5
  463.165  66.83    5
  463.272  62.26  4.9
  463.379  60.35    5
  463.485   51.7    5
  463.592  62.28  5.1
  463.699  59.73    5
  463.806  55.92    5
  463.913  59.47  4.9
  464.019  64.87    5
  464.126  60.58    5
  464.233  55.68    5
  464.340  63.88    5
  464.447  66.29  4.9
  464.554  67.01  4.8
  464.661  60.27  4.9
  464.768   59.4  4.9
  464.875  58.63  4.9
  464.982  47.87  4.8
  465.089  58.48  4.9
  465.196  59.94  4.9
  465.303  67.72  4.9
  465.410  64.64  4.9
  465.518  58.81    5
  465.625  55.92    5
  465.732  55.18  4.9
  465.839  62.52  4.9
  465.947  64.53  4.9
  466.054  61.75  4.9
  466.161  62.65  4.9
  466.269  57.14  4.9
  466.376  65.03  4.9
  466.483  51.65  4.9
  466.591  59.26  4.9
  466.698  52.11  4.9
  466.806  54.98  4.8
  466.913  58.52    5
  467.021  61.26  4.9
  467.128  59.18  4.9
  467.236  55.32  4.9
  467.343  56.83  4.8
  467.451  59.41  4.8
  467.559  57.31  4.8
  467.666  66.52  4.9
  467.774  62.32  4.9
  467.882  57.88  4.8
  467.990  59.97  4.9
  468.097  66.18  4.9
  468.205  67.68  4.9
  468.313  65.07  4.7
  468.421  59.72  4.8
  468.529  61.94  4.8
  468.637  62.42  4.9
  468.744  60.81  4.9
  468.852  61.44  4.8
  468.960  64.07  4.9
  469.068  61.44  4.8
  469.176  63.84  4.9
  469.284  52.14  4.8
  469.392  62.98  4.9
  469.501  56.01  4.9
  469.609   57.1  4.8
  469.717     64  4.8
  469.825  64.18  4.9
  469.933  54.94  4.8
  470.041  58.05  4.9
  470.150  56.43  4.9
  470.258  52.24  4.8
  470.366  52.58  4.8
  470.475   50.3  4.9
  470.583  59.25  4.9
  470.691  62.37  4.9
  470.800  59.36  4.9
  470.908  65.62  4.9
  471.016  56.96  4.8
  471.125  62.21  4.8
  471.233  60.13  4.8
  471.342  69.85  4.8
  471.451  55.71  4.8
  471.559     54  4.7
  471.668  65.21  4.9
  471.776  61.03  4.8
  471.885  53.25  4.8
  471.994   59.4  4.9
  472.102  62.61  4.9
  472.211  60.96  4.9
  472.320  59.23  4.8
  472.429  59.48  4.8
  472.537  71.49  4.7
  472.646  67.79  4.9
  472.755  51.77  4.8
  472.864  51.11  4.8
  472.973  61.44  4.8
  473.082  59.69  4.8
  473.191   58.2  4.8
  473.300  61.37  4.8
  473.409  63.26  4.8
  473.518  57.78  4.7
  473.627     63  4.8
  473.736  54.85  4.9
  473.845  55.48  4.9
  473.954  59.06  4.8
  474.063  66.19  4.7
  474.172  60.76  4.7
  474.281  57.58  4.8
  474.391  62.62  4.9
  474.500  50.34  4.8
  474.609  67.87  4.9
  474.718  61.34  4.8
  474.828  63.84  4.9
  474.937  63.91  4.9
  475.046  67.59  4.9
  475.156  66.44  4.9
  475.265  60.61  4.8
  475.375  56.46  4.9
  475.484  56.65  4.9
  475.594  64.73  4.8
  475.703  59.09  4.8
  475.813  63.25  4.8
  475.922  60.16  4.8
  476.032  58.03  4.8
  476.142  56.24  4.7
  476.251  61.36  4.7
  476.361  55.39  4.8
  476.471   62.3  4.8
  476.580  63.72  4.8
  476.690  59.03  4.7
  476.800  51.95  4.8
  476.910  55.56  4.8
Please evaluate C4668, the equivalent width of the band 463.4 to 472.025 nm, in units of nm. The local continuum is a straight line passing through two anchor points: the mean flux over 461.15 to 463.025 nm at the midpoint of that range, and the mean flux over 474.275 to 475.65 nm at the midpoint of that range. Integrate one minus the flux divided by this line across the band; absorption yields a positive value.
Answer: 0.19 nm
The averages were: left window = 60.7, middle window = 59.8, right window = 61.7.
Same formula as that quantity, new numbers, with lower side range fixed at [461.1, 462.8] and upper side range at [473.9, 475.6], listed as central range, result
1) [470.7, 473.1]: 0.03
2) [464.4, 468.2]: 0.04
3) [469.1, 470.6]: 0.09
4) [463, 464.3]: 0.00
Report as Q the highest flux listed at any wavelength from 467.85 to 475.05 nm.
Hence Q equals 71.49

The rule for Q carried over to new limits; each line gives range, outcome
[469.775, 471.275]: 65.62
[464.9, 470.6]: 67.72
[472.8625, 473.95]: 63.26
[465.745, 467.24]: 65.03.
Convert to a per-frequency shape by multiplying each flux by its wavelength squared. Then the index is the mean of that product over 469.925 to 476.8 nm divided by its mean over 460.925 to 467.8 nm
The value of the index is 1.03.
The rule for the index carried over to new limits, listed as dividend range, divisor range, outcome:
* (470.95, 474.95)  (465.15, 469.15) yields 1.02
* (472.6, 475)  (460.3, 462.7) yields 1.05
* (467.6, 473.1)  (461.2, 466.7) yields 1.03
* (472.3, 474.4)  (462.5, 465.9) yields 1.03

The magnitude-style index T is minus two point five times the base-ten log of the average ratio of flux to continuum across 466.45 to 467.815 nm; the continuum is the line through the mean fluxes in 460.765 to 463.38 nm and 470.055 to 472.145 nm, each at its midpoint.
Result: 0.04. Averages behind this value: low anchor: 61.7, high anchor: 58.8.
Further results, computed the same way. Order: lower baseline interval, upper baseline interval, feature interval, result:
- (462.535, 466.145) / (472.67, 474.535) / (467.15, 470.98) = 0.00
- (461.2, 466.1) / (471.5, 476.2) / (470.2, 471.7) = 0.03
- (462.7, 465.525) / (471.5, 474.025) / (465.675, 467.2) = 0.03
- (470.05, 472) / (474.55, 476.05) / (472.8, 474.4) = 0.03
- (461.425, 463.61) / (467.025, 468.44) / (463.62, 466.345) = 0.01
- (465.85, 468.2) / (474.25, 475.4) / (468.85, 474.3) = 0.03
